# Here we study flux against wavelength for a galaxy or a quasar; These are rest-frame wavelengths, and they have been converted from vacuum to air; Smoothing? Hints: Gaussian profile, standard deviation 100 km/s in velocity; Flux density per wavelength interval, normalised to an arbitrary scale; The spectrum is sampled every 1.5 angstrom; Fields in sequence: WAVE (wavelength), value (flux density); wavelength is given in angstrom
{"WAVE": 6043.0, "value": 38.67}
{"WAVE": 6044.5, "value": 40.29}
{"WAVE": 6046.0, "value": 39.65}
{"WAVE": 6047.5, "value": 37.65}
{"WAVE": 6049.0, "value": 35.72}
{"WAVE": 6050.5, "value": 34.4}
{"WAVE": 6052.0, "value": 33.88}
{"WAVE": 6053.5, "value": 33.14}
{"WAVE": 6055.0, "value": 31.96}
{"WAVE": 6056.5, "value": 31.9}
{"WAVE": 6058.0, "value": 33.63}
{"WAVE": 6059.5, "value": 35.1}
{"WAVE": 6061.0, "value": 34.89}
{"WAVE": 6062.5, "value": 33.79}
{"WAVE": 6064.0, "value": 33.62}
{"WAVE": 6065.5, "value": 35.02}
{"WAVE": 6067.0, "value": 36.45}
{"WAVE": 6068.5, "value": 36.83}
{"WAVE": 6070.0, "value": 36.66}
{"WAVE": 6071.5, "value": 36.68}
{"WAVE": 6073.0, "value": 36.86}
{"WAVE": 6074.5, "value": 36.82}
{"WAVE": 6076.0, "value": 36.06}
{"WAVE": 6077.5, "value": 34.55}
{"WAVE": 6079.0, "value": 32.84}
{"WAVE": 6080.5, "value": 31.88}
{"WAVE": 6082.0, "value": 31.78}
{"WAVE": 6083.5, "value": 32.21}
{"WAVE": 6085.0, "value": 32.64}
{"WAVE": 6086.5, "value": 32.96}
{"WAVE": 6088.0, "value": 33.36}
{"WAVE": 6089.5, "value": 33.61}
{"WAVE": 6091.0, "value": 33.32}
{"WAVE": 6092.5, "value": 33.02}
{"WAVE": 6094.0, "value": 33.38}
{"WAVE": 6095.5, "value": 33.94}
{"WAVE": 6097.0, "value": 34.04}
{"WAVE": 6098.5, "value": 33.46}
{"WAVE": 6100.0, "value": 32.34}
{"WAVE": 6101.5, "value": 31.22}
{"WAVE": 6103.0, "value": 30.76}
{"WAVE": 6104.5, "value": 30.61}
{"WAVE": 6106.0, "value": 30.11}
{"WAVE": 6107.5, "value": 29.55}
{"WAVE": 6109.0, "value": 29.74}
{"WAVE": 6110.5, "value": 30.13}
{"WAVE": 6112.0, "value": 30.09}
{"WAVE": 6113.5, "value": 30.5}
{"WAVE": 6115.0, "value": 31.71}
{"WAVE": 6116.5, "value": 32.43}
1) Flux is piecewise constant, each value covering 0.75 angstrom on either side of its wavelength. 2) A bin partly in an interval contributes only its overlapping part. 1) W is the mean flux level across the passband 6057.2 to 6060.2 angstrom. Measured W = 34.3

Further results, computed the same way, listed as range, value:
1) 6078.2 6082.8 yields 32.2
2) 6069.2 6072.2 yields 36.7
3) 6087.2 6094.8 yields 33.3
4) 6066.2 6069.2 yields 36.6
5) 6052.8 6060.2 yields 33.1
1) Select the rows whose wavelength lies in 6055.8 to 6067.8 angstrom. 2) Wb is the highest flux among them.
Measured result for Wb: 36.45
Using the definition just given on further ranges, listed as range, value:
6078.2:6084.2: 32.84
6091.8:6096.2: 33.94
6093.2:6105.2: 34.04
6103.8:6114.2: 30.61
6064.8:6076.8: 36.86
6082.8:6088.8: 33.36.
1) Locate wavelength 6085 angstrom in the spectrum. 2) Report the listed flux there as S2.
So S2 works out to 32.64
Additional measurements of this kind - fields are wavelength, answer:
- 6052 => 33.88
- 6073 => 36.86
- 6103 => 30.76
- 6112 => 30.09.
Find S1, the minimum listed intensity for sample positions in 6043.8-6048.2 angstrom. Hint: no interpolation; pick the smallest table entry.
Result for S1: 37.65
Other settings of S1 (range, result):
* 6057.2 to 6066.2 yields 33.62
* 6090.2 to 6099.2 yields 33.02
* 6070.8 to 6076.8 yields 36.06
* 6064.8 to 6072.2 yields 35.02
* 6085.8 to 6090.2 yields 32.96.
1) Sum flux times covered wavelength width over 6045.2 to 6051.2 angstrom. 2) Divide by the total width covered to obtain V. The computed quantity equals 36.9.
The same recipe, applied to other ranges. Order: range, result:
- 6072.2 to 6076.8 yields 36.6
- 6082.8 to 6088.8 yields 32.8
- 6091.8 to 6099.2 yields 33.6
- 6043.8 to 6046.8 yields 39.9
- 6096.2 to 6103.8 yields 32.4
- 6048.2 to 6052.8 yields 34.7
